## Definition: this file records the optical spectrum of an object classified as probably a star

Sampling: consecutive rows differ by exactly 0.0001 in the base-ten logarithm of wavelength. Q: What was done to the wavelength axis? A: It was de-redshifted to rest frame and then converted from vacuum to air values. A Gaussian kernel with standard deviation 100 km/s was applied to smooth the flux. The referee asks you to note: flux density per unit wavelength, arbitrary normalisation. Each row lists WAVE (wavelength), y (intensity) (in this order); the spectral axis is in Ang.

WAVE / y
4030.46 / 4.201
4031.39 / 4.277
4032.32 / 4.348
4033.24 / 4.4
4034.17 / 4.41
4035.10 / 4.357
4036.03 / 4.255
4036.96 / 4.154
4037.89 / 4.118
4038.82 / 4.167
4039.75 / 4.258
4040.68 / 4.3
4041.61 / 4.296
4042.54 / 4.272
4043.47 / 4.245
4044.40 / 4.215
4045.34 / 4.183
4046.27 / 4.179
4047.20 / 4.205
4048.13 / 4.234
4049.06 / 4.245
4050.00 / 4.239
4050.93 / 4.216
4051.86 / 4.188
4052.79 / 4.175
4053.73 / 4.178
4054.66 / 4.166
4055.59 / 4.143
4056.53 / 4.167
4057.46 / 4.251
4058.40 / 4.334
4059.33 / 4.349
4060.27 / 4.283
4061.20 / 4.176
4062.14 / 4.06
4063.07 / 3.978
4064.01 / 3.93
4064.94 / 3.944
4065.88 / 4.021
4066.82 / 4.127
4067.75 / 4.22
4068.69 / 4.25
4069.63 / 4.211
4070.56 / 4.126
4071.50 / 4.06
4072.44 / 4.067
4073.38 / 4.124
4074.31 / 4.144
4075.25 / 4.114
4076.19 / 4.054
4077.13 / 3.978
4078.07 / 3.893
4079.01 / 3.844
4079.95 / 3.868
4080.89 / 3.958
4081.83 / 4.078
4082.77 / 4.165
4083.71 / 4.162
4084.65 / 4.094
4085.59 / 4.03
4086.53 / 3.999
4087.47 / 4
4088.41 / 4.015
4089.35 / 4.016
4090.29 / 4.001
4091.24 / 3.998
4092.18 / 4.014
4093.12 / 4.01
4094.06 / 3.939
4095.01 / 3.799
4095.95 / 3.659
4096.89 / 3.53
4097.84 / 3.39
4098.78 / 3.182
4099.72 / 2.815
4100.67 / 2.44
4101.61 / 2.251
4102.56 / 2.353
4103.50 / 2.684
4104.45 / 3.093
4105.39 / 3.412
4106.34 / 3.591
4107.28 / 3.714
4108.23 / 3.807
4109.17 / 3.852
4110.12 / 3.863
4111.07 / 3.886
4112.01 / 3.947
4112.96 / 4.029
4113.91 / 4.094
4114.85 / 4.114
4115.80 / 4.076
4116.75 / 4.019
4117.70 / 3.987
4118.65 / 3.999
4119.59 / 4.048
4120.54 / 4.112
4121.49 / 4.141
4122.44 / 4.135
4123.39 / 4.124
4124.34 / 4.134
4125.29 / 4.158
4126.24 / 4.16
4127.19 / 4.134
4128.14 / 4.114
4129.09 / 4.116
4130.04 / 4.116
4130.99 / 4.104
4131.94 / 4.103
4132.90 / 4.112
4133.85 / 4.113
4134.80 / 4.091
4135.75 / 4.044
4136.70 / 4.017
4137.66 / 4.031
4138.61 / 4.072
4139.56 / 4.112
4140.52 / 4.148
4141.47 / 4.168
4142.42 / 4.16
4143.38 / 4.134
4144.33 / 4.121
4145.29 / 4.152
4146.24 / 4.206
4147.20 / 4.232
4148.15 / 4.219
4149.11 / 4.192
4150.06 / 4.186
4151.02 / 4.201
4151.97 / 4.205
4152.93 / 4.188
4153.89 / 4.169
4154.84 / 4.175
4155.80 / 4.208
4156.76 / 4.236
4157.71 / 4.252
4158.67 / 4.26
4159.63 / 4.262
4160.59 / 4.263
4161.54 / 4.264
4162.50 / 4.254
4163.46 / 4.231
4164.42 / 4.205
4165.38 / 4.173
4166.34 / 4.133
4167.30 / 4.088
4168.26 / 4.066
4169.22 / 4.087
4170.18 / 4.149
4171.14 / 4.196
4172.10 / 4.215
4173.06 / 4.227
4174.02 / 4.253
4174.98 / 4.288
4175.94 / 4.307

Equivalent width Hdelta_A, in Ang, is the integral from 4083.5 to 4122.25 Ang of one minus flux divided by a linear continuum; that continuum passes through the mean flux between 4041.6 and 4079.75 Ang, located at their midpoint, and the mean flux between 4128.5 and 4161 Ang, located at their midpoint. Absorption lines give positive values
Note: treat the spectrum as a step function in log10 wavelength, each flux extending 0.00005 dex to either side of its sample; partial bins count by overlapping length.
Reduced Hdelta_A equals 4.1 Ang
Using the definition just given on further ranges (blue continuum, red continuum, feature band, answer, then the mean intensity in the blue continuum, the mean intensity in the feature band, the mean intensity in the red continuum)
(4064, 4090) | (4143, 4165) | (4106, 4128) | 0.7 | 4.06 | 4.01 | 4.21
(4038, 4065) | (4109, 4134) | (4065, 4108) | 3.8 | 4.2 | 3.77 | 4.07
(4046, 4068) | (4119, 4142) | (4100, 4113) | 2.5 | 4.17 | 3.32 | 4.11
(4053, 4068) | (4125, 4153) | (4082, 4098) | 0.8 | 4.14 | 3.94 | 4.14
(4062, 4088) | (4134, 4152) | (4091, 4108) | 3.2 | 4.05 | 3.32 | 4.14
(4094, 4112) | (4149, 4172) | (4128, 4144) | -1.2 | 3.33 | 4.1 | 4.19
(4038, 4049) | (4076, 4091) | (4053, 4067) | 0.0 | 4.23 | 4.14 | 4.01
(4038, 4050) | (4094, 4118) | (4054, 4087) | -1.5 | 4.23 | 4.1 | 3.51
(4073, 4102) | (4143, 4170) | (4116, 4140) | -0.4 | 3.8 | 4.09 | 4.19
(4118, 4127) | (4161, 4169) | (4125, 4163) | -0.2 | 4.11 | 4.16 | 4.18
